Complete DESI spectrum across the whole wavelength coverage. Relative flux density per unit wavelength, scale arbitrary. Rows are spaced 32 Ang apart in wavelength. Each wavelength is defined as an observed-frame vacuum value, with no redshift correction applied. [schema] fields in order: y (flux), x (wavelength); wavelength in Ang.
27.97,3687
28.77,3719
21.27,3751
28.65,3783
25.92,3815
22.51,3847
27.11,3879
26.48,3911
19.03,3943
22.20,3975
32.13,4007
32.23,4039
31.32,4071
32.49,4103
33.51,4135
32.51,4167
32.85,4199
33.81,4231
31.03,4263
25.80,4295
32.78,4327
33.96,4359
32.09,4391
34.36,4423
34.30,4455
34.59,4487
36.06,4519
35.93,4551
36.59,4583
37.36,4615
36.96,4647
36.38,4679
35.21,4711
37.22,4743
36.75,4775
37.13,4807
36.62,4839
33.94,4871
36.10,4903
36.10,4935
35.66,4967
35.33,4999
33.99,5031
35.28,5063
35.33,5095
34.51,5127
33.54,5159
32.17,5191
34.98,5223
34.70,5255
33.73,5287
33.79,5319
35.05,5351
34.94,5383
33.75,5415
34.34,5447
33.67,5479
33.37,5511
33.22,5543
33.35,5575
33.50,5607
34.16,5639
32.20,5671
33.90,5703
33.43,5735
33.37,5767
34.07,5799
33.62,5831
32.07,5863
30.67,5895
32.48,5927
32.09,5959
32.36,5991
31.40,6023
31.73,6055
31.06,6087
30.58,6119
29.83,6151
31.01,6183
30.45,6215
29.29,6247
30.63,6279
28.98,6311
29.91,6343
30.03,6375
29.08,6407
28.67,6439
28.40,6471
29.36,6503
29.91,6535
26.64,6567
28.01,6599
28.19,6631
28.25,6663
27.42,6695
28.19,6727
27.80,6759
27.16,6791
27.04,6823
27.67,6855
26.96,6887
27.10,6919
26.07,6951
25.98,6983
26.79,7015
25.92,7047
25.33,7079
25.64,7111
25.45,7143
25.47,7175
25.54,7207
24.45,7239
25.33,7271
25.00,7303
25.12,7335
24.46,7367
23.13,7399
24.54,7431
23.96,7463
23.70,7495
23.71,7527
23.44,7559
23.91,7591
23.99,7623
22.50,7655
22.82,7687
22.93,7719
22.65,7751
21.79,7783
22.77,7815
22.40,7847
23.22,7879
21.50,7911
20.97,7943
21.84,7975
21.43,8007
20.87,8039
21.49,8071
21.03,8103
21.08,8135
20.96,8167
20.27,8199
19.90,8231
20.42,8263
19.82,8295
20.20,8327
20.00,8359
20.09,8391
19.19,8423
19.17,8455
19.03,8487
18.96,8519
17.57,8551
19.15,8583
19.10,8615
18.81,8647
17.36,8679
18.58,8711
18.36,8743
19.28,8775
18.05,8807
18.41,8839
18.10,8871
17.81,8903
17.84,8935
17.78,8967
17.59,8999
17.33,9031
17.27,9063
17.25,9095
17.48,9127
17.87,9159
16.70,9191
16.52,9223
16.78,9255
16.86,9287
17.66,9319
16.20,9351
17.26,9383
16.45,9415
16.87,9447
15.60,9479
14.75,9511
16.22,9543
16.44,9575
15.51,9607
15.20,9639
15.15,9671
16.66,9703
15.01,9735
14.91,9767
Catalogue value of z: 0.000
